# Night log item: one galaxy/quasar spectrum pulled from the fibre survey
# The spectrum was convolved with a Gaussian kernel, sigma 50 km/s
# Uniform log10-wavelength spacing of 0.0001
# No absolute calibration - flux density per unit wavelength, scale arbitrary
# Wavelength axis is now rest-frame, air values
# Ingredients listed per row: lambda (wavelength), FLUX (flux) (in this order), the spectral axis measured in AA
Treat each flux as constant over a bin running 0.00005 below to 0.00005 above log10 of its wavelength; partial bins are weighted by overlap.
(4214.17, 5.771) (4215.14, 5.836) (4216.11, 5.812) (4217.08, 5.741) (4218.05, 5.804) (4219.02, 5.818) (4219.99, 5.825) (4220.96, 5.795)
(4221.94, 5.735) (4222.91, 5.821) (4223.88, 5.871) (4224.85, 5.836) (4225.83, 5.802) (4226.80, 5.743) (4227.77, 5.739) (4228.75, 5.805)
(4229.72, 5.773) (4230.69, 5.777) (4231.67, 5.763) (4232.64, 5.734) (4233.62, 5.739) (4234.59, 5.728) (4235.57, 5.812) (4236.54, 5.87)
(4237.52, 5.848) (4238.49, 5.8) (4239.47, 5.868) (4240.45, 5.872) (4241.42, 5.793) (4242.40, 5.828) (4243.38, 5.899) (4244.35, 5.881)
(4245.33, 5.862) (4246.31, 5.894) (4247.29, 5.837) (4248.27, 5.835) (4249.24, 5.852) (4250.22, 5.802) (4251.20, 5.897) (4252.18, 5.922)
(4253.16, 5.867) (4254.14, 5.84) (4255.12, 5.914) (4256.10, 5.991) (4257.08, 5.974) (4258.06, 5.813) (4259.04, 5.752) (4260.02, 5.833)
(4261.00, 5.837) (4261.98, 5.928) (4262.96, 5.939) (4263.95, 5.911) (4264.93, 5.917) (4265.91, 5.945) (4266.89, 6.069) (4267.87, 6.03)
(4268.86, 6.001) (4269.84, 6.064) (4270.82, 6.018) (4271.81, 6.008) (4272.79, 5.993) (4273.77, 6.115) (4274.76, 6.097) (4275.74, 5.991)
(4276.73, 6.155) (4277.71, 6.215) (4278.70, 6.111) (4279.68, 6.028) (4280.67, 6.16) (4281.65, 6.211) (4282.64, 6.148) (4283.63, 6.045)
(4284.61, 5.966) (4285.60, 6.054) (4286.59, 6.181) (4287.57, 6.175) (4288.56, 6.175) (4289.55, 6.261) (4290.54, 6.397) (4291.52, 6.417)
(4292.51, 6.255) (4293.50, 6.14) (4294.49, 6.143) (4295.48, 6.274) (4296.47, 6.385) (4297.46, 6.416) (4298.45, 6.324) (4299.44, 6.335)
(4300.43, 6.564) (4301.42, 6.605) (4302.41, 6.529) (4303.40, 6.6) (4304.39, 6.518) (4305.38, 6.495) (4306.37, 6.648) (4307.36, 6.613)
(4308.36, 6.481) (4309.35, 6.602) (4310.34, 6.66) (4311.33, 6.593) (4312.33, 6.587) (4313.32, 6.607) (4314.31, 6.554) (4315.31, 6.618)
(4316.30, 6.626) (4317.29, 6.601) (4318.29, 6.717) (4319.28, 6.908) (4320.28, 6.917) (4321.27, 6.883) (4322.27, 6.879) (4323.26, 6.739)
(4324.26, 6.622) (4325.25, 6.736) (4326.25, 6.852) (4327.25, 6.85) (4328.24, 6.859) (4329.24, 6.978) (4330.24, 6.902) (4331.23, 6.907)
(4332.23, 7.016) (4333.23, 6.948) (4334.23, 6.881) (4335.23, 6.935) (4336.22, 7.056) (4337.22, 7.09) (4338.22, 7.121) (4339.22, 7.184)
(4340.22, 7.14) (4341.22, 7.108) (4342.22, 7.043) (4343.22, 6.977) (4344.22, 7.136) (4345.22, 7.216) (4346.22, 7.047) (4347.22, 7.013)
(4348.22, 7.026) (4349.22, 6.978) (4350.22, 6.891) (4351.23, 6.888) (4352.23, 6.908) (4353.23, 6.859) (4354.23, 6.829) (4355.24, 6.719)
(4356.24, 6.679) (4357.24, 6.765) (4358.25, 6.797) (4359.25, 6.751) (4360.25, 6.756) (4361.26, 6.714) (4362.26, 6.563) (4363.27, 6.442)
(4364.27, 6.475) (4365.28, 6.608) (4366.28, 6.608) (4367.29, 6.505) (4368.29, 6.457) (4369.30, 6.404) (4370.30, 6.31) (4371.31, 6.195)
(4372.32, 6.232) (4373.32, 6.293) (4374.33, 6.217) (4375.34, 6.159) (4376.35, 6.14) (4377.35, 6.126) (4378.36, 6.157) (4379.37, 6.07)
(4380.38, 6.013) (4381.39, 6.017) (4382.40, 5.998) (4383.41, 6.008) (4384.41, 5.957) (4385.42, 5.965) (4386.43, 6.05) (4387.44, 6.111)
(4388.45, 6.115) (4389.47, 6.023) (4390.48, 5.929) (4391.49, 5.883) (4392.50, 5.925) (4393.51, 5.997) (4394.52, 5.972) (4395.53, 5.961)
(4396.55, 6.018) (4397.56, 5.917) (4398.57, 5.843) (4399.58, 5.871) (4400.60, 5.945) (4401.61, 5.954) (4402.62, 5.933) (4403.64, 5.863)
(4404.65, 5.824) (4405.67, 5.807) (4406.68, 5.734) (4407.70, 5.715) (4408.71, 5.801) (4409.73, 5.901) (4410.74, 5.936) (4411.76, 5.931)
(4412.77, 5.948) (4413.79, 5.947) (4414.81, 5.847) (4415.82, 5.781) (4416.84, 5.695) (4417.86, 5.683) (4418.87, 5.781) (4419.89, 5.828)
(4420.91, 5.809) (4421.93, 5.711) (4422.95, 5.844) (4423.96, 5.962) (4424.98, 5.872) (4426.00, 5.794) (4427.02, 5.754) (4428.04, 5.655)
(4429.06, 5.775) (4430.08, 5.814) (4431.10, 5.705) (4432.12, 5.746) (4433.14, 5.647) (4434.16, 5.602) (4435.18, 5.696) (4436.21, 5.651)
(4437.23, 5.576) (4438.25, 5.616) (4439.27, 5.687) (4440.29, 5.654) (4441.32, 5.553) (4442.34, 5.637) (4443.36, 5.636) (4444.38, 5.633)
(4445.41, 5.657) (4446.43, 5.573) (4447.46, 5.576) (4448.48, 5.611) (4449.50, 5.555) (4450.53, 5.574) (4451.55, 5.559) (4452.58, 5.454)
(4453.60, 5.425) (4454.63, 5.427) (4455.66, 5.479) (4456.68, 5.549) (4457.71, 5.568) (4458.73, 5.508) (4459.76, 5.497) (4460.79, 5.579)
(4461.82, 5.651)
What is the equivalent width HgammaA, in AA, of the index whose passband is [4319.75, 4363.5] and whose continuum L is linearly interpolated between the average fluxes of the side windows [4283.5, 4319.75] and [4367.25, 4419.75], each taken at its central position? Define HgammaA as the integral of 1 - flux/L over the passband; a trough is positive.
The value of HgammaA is -4.61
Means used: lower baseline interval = 6.44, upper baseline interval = 5.99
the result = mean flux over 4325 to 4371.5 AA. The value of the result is 6.84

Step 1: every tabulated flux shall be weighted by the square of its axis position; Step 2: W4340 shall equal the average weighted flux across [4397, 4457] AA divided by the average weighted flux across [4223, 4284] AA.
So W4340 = 1.0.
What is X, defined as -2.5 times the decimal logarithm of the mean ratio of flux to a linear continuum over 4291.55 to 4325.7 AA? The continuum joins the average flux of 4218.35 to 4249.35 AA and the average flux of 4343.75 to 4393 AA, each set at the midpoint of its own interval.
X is -0.07 mag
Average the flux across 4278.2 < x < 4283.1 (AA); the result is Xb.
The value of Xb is 6.13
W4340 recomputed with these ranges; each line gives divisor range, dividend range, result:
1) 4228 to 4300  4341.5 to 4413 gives 1.11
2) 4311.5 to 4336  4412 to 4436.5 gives 0.89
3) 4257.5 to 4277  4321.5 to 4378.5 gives 1.18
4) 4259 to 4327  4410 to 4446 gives 0.97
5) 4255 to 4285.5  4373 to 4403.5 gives 1.06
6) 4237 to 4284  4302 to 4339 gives 1.17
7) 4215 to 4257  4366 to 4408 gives 1.11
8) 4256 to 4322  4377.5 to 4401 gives 1.00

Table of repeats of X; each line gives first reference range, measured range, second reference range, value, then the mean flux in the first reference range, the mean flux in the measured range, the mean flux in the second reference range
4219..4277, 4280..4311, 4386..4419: -0.08 mag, 5.88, 6.35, 5.9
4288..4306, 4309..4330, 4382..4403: -0.08 mag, 6.38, 6.74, 5.97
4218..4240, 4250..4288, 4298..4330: 0.04 mag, 5.8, 6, 6.66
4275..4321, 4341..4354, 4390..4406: -0.14 mag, 6.39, 7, 5.92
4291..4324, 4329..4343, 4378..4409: -0.11 mag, 6.55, 7.02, 5.95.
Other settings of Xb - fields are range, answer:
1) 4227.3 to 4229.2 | 5.75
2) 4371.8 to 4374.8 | 6.25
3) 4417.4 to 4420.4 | 5.77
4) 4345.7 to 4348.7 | 7.04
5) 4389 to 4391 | 5.98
